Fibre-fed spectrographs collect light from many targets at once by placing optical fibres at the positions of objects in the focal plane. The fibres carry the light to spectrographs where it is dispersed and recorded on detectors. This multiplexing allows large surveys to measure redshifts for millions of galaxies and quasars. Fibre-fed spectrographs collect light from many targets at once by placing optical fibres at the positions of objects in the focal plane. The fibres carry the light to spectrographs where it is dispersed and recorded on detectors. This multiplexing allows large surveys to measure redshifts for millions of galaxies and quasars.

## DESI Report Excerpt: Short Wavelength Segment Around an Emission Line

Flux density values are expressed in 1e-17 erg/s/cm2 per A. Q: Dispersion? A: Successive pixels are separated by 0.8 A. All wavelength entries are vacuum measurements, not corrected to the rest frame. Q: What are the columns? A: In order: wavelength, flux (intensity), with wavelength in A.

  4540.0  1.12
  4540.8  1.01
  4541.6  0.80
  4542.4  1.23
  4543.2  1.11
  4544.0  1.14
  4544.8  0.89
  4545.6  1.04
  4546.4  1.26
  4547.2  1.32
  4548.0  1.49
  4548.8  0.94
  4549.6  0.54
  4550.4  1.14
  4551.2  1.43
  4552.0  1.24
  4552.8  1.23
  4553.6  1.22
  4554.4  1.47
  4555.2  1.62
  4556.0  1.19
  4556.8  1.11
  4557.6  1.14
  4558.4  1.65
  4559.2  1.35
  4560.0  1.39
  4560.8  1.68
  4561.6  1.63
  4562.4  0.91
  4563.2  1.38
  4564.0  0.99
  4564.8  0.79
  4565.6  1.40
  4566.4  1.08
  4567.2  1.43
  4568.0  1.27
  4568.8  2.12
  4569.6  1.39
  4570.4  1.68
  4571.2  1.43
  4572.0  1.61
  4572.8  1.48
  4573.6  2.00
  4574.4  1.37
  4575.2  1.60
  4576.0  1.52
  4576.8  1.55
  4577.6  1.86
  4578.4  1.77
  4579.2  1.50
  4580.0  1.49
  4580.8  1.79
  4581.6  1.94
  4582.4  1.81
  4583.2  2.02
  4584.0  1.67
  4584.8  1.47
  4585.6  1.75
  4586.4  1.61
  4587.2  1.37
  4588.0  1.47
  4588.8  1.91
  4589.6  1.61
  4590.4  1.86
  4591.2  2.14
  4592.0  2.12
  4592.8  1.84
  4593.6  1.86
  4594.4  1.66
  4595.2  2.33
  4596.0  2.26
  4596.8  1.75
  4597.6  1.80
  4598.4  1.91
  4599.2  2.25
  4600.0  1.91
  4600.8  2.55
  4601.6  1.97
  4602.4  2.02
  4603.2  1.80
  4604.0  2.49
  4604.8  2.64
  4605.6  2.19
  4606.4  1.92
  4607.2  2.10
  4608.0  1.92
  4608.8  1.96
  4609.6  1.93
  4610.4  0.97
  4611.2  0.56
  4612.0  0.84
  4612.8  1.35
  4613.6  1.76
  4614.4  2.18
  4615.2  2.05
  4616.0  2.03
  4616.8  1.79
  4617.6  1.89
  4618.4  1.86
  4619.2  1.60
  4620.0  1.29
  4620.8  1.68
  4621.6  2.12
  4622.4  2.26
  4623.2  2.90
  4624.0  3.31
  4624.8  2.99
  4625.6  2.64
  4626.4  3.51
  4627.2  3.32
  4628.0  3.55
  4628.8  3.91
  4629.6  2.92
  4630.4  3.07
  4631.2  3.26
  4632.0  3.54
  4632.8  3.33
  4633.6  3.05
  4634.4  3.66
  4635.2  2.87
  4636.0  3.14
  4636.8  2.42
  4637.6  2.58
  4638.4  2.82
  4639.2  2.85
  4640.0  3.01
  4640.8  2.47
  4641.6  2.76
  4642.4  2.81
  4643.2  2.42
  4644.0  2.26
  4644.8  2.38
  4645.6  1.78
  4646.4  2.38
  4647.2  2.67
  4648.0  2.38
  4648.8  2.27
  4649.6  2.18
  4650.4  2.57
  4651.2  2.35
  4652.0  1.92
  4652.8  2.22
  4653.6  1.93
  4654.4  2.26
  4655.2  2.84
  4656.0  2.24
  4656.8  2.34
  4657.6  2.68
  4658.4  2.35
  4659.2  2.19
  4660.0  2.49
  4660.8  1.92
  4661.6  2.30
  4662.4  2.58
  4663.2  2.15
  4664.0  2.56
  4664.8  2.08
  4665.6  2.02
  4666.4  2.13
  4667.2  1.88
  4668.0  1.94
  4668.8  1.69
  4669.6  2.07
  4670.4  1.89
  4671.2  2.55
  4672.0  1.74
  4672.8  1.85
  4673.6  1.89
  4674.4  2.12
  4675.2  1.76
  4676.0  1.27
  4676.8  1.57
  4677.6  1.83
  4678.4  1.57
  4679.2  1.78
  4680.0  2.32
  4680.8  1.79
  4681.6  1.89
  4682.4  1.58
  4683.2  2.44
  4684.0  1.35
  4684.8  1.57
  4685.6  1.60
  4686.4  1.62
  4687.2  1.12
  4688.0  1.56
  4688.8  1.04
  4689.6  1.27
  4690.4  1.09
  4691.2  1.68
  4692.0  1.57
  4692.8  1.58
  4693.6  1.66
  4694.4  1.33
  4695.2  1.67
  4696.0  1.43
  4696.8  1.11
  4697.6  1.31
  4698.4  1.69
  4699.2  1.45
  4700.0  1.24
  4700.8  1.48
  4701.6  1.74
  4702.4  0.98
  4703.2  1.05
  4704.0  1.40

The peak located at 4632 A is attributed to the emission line C IV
